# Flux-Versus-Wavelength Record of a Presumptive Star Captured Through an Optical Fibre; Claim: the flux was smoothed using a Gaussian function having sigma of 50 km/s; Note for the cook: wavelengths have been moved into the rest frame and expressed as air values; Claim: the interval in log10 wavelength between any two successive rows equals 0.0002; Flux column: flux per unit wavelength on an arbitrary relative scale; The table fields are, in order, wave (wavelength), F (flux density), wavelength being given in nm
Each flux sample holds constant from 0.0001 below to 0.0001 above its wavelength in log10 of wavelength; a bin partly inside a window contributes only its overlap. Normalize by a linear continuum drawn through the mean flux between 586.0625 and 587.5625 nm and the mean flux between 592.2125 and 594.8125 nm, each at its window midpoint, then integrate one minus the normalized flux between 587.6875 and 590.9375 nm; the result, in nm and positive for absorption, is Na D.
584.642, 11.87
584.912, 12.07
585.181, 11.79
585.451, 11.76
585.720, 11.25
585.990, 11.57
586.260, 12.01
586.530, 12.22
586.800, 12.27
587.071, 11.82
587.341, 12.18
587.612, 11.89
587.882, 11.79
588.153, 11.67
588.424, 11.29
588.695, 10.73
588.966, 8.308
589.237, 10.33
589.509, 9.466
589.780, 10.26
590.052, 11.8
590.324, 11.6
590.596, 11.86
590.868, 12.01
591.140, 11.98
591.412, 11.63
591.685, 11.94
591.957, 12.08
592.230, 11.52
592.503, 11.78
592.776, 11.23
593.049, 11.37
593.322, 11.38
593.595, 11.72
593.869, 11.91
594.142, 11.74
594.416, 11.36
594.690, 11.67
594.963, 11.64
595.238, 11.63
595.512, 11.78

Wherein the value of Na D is 0.26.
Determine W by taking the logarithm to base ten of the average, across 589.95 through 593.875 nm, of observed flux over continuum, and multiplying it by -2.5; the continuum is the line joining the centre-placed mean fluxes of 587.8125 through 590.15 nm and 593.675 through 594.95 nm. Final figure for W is -0.05 mag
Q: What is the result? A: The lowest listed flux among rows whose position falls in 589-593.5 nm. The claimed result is 9.466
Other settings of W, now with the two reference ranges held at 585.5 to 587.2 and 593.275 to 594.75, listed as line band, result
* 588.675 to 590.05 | 0.18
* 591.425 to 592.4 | -0.01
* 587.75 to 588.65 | 0.03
